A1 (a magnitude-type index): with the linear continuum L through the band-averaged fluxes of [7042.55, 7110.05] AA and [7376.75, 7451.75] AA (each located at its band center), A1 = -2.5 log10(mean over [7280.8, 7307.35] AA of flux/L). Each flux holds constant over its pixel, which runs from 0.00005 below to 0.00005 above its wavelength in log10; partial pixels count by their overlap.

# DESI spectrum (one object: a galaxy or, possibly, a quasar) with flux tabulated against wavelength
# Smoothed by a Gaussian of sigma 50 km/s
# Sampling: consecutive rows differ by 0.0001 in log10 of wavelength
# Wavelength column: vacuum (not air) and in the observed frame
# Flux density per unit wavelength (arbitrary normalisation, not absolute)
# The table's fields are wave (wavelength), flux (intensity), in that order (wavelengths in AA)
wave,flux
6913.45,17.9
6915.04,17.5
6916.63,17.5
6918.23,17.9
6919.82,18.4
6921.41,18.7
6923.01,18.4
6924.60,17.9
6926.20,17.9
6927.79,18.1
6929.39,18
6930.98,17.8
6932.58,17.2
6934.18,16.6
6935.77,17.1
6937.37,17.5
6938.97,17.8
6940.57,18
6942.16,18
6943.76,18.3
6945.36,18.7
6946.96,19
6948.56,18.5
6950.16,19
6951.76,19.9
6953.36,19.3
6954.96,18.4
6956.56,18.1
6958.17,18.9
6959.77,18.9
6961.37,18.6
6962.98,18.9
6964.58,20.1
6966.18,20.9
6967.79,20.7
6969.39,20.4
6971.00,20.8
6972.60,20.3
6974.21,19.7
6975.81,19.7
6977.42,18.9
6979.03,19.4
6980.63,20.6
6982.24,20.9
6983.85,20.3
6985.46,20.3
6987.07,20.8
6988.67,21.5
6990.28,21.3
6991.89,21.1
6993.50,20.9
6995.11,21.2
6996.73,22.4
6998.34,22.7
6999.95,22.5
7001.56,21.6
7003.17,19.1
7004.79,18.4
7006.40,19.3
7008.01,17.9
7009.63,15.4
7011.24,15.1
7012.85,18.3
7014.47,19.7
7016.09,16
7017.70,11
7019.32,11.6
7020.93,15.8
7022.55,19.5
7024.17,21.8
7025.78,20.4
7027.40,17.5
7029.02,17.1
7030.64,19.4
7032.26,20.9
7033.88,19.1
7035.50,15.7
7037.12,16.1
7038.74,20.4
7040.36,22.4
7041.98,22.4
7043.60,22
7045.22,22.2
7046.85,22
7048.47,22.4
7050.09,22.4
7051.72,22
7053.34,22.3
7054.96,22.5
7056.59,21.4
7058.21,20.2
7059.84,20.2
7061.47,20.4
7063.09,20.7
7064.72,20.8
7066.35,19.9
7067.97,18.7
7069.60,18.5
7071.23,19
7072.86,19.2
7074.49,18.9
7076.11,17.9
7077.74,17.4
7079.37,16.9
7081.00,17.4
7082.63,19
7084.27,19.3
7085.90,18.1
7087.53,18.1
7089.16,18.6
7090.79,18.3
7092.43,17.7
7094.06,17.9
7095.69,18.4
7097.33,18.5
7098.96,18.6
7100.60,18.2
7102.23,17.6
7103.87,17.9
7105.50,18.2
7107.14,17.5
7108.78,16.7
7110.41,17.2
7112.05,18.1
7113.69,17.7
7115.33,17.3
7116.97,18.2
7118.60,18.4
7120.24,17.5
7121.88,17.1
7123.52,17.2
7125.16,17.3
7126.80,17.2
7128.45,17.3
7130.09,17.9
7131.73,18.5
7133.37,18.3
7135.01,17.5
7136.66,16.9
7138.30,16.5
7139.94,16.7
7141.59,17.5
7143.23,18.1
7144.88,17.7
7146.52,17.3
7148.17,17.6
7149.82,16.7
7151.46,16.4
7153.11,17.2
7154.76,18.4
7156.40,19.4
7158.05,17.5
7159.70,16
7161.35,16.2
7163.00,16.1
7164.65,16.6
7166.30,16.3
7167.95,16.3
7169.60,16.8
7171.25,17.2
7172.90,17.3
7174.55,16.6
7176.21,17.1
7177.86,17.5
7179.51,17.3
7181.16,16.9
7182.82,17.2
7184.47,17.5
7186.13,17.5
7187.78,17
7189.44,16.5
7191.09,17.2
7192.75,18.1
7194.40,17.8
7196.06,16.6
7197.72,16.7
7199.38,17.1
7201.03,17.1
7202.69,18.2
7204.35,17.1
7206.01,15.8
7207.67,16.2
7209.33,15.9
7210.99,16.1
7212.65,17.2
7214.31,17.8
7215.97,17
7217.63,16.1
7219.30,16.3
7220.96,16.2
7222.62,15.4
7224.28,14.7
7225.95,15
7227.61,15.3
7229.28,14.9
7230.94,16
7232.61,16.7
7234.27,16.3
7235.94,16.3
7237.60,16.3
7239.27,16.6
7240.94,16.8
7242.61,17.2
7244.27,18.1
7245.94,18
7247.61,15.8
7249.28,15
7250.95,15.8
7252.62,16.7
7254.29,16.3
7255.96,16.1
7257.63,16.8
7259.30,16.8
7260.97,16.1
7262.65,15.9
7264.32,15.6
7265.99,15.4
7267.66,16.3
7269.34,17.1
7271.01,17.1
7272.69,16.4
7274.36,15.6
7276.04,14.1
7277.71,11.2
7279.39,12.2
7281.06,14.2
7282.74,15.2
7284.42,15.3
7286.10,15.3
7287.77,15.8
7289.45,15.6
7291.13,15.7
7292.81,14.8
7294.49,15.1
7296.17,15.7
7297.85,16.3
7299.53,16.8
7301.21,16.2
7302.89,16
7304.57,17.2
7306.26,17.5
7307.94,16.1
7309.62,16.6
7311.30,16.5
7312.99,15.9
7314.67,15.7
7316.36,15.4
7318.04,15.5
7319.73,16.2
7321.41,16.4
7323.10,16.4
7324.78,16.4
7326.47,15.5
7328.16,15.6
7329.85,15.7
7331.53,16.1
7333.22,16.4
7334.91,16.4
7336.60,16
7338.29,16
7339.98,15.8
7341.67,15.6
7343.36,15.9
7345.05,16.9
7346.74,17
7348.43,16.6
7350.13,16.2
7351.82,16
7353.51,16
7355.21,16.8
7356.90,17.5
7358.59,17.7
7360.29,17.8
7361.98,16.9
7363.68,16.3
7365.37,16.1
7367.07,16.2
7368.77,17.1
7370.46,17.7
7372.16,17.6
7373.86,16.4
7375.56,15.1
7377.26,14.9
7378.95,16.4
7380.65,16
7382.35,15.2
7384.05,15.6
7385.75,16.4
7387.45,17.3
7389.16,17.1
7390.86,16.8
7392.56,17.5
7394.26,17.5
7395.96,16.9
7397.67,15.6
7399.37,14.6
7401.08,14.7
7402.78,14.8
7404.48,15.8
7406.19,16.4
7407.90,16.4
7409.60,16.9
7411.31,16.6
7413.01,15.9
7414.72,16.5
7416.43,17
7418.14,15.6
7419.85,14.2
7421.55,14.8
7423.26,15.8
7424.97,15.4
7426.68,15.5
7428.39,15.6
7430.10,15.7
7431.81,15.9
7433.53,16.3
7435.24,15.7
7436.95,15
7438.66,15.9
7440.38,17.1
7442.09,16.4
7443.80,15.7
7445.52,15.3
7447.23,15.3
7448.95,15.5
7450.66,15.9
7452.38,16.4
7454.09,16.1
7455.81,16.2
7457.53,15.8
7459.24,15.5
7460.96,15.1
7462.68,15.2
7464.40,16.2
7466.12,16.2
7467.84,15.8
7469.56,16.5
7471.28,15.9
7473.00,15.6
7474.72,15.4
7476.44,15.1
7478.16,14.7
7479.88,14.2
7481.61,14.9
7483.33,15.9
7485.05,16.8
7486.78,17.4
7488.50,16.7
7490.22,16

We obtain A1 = 0.087 mag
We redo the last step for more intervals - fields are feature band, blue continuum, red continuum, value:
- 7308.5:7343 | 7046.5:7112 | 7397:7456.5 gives 0.05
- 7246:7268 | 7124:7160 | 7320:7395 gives 0.05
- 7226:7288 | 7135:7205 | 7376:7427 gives 0.06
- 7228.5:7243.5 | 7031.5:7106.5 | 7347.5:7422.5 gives 0.09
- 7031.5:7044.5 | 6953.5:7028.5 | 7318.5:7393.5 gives -0.06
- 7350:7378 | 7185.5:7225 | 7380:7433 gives -0.03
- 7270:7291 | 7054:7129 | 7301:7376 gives 0.14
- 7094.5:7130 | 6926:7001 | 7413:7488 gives 0.04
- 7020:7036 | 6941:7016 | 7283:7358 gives 0.02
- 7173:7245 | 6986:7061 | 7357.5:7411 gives 0.08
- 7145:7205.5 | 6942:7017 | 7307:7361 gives 0.04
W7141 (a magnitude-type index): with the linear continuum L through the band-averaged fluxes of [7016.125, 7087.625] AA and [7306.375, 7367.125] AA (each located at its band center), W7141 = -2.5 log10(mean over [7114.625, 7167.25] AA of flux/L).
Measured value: 0.06 mag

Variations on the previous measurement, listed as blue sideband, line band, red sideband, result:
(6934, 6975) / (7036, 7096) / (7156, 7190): -0.10 mag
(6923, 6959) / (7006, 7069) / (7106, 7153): -0.09 mag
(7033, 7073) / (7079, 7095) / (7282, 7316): 0.10 mag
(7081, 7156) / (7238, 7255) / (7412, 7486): 0.02 mag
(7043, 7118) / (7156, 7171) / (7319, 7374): 0.10 mag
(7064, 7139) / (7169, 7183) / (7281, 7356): 0.02 mag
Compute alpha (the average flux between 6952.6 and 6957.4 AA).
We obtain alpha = 18.6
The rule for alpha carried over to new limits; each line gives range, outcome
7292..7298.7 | 15.5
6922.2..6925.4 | 18.1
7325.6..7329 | 15.5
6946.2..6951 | 18.8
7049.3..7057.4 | 22.1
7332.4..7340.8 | 16.1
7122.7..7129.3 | 17.2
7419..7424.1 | 15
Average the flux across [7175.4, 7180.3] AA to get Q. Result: 17.3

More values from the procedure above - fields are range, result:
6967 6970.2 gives 20.5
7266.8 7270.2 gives 16.7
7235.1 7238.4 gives 16.3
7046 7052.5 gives 22.2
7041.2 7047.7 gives 22.1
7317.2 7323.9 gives 16.1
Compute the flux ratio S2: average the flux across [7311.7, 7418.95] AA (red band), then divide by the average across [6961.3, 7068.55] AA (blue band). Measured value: 0.8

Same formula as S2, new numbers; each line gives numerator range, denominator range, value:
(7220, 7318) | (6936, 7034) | 0.83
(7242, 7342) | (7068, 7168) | 0.90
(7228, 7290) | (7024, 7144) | 0.84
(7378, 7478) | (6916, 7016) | 0.83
